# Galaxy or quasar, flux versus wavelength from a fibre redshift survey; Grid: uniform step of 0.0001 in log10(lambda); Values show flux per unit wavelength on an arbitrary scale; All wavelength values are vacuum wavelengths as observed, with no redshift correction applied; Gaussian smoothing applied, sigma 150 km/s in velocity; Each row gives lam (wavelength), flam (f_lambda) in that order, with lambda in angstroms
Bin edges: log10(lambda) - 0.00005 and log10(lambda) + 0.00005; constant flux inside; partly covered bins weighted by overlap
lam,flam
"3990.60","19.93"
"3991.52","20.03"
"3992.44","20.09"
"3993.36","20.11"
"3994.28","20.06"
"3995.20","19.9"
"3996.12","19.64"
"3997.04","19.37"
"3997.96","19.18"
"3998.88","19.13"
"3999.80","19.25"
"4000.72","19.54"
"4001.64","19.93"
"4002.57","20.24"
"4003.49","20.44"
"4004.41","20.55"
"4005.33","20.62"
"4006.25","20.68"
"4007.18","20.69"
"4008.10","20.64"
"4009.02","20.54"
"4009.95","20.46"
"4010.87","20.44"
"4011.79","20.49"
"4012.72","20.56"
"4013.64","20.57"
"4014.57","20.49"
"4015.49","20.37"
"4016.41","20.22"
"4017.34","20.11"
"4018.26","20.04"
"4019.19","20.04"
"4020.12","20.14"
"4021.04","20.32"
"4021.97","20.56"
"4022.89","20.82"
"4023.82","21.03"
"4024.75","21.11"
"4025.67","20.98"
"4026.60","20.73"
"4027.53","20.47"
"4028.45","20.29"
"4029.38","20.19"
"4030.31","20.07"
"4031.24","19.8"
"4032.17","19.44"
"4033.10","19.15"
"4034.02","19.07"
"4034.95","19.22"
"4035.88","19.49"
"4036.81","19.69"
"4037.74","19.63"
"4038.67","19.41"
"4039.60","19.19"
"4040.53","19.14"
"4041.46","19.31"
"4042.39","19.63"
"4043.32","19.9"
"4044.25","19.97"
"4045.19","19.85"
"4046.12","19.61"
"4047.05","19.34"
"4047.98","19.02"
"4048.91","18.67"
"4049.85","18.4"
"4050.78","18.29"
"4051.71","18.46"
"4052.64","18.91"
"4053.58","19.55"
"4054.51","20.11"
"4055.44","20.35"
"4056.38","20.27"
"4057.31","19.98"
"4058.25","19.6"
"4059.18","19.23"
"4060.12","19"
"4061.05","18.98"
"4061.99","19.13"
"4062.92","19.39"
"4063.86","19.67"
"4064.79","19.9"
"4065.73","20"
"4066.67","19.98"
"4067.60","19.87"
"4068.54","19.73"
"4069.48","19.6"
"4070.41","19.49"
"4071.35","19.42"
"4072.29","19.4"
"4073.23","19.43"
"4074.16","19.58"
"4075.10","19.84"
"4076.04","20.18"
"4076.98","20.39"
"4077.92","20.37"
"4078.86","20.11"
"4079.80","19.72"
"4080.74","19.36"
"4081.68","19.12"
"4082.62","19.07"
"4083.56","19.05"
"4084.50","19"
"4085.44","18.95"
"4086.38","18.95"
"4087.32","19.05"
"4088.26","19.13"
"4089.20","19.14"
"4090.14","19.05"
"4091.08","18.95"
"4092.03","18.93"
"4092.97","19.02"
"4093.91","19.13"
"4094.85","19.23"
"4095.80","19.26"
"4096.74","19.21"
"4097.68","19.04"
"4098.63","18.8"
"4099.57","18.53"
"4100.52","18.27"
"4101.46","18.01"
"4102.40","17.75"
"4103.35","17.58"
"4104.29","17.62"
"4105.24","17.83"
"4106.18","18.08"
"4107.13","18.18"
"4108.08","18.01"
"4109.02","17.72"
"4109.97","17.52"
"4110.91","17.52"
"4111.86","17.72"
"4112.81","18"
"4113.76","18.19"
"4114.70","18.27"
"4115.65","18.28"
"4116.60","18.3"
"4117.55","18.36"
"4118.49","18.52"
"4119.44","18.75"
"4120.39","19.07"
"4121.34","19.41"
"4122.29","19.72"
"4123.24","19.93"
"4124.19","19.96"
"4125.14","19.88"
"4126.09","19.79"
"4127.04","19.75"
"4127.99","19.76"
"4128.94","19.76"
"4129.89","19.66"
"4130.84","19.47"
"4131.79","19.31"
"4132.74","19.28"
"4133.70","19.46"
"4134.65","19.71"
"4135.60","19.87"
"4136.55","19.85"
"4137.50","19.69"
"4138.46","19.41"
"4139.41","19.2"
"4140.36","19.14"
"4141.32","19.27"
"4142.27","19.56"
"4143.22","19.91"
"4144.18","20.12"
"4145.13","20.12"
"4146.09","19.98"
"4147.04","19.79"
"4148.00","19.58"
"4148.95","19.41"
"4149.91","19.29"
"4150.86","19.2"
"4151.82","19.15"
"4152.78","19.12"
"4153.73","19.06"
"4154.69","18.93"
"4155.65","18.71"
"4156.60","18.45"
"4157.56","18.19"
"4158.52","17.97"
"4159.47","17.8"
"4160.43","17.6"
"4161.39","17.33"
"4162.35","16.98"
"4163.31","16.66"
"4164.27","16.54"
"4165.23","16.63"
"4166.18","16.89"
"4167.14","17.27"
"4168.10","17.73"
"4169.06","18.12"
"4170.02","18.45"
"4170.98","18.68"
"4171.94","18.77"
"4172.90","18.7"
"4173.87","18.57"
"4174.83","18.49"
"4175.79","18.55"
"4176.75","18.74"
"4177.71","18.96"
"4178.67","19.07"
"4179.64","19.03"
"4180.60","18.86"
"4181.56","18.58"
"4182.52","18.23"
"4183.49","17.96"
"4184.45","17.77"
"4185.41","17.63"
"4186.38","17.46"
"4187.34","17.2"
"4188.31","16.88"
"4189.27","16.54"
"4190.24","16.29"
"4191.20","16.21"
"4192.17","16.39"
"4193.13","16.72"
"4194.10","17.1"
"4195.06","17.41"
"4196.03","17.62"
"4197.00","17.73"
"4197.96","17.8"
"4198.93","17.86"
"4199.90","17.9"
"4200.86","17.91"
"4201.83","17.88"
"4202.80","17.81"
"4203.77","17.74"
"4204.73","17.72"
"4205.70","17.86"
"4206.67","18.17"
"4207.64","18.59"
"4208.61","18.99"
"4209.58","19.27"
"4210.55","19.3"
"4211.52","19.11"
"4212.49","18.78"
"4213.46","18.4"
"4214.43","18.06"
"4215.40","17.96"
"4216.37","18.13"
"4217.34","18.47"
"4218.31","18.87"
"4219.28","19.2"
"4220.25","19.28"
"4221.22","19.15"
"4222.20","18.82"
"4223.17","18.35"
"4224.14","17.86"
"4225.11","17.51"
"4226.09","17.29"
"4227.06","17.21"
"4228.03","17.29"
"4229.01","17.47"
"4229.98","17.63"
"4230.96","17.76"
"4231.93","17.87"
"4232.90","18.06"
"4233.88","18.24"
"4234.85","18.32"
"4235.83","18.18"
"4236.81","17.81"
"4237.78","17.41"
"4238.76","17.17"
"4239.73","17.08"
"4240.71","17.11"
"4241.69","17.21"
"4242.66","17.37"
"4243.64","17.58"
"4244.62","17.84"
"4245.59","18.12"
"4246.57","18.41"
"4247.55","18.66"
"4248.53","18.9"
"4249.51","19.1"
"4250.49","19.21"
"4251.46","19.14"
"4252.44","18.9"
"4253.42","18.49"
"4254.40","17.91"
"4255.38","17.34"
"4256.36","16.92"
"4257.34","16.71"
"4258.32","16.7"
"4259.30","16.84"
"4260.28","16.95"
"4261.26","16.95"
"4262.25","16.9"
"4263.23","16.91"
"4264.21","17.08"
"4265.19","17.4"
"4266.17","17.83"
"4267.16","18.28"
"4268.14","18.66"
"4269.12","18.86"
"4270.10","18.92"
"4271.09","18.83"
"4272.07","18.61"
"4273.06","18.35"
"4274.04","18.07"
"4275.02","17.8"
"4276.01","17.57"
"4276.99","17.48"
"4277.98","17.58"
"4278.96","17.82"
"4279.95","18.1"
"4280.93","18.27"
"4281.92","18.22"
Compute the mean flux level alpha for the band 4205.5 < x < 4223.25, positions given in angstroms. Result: 18.7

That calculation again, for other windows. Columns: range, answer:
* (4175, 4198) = 17.7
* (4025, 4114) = 19.2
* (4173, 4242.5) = 18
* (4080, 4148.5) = 19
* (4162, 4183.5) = 18.1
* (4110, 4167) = 18.9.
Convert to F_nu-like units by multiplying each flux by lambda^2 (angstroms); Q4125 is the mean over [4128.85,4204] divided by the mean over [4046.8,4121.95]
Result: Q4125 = 1.0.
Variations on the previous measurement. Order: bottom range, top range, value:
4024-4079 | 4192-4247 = 0.99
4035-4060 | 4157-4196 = 0.97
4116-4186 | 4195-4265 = 0.99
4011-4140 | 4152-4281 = 0.99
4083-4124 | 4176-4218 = 1.01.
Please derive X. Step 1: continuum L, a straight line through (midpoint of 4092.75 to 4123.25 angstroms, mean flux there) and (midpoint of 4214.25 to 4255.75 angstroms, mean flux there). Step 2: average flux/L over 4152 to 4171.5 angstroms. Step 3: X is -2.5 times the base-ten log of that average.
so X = 0.02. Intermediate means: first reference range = 18.4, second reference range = 18.1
